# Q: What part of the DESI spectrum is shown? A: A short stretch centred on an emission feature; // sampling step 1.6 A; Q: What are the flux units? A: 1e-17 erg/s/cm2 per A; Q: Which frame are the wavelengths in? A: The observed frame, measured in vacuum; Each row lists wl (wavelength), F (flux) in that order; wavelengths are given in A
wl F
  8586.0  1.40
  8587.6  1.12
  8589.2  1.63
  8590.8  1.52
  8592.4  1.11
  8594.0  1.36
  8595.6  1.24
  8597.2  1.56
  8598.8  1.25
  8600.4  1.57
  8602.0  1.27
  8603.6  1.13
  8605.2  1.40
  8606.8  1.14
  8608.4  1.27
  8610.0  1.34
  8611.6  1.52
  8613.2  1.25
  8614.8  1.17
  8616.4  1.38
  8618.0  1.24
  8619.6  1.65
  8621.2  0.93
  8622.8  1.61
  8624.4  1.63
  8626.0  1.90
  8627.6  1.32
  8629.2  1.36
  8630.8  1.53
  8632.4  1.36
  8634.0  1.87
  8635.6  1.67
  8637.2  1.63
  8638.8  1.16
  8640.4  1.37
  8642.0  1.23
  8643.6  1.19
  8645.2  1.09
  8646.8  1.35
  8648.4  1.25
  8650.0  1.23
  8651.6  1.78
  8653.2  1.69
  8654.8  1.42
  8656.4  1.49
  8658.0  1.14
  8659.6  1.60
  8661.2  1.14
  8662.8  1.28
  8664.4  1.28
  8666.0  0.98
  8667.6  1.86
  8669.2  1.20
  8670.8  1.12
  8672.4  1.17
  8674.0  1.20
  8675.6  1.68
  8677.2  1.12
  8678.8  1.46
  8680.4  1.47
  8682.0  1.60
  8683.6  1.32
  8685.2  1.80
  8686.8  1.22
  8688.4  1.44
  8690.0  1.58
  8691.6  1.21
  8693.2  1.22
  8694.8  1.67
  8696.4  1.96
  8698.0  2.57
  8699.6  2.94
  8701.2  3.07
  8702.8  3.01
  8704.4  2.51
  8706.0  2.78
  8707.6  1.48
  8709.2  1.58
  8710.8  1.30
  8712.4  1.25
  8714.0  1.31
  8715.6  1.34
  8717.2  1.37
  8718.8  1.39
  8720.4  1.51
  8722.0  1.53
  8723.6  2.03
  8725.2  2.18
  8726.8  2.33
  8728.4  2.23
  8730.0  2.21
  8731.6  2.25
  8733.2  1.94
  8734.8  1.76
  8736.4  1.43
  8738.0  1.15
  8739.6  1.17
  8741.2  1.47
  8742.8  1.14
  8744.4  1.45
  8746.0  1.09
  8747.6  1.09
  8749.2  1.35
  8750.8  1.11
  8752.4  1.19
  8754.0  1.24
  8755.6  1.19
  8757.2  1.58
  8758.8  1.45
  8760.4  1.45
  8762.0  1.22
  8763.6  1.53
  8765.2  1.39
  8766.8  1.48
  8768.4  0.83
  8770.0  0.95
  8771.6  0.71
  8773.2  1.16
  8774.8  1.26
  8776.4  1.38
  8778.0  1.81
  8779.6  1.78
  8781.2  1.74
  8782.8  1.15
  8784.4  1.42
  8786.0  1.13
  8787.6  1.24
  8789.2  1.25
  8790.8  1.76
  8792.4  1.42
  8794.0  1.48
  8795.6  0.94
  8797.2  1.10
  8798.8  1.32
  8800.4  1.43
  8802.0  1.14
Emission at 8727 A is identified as [N II] 6583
